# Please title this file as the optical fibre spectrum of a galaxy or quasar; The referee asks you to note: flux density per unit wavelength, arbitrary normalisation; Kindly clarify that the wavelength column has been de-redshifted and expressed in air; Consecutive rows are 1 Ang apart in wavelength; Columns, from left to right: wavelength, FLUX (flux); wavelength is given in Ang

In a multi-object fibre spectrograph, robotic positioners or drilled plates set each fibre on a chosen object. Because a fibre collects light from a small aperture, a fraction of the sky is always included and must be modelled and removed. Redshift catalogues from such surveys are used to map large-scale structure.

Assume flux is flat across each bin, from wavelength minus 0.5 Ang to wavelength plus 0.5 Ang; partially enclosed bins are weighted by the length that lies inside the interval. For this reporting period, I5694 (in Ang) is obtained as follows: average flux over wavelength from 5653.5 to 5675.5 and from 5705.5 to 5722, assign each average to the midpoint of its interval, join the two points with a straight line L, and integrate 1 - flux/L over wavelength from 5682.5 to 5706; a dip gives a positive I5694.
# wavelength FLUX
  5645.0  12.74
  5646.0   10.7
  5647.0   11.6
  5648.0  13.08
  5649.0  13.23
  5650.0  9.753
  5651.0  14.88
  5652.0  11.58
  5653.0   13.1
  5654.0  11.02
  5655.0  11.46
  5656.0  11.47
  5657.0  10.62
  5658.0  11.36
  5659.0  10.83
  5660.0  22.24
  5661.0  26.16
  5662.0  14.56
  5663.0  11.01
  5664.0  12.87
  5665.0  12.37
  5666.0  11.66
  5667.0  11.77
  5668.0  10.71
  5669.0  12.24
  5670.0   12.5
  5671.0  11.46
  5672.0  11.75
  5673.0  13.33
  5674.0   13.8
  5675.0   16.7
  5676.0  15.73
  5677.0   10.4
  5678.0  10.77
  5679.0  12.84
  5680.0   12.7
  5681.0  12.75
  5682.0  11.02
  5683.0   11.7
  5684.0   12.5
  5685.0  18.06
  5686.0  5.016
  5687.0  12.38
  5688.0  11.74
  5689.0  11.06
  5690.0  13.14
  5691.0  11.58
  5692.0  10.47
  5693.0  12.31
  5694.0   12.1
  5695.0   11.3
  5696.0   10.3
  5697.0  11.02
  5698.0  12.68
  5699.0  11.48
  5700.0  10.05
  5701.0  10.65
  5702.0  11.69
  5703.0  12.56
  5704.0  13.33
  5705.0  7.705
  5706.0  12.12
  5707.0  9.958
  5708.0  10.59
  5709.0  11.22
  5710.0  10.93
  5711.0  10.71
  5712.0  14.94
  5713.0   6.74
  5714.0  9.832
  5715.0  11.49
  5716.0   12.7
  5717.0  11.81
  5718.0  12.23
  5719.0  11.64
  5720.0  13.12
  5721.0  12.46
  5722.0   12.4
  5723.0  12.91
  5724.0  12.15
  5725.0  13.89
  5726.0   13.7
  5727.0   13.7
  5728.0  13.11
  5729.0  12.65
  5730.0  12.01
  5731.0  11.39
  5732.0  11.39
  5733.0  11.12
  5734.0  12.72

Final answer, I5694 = 1.2 Ang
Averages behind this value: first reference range 13.3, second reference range 11.4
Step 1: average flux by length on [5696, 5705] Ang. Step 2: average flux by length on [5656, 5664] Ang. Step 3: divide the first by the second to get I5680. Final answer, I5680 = 0.77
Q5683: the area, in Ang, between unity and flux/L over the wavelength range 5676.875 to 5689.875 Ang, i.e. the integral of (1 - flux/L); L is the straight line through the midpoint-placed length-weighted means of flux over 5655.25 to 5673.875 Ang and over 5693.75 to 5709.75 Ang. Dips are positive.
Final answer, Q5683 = 0.37 Ang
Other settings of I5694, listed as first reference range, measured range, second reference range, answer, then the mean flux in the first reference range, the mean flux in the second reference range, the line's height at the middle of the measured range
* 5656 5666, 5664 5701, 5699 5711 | 1.9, 14.4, 11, 12.7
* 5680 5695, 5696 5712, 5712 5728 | 1.1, 11.9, 12.2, 12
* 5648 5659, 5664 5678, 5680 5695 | -0.9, 11.9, 11.9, 11.9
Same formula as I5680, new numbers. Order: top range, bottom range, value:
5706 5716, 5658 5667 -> 0.73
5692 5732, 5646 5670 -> 0.90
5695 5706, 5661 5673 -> 0.88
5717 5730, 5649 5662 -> 0.93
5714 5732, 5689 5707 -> 1.09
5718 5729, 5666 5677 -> 1.00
